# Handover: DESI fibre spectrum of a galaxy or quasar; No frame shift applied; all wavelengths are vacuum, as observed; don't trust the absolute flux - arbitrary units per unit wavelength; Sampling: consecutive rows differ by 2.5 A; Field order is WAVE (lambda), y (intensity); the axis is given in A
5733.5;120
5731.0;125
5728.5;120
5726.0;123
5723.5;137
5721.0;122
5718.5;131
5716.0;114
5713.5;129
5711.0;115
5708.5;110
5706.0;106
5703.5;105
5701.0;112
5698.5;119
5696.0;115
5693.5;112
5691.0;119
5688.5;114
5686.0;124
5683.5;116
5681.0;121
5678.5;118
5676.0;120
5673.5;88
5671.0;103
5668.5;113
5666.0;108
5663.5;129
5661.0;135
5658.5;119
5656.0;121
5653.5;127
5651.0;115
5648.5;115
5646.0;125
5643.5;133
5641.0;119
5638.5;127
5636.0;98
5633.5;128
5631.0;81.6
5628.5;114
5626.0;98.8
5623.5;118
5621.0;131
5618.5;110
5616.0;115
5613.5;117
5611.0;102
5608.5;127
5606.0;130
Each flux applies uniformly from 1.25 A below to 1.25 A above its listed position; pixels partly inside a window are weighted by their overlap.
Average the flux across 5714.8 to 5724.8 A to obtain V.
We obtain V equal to 126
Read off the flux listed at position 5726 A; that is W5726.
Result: 123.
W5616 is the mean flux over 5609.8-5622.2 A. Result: 115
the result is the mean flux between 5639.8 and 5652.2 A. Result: 121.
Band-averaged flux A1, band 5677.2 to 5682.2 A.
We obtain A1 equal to 119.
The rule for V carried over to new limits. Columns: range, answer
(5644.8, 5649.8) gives 120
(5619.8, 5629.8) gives 115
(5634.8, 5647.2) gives 120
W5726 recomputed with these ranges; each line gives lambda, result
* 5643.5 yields 133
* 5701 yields 112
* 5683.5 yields 116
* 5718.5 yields 131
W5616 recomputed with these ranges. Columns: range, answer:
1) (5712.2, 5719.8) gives 125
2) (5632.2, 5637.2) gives 113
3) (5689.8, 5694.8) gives 115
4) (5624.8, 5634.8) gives 106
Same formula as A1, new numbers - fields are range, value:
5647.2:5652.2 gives 115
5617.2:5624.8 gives 119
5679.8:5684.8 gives 119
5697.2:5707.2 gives 111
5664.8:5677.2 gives 106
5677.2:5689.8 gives 119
